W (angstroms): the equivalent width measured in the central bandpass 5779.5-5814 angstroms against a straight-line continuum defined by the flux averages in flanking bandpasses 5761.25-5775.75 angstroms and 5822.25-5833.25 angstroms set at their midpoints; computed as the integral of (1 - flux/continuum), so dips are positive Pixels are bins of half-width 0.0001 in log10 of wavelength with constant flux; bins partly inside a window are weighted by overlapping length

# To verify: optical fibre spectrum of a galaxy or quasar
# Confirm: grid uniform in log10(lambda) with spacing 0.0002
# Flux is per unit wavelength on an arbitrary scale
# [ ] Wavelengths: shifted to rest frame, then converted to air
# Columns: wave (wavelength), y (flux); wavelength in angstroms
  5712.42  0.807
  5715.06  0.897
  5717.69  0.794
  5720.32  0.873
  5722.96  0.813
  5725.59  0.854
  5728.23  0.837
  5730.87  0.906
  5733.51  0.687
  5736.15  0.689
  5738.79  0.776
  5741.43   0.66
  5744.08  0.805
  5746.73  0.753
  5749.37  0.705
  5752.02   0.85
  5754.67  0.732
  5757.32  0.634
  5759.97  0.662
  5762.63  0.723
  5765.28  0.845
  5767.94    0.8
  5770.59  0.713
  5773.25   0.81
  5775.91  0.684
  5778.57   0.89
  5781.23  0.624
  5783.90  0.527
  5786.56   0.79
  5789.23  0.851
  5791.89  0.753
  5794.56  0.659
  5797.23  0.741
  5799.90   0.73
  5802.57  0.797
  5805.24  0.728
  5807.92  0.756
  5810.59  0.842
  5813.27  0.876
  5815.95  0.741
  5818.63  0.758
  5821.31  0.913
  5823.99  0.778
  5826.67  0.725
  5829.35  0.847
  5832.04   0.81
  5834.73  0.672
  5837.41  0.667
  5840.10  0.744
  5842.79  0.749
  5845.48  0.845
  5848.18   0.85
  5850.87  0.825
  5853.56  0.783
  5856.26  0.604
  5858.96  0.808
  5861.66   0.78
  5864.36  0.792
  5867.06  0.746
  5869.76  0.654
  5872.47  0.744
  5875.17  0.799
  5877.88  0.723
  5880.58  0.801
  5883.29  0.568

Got 1.7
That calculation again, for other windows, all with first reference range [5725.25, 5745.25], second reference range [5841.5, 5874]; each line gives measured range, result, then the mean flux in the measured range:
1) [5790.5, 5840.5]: 0.1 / 0.766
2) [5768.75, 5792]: 0.9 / 0.739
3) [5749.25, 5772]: 0.8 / 0.743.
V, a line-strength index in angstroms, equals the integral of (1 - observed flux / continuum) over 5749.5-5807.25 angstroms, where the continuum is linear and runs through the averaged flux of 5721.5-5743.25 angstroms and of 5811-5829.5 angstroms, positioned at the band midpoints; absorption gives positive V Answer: 3.8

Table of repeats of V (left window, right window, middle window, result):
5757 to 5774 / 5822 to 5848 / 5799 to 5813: -0.4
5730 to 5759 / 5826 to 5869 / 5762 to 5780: -0.8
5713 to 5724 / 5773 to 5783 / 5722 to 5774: 1.8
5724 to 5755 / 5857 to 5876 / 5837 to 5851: -0.5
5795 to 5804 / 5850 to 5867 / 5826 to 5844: 0.2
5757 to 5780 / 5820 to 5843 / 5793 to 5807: 0.5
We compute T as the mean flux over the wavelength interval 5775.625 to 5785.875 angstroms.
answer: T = 0.688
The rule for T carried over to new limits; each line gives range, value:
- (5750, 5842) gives 0.755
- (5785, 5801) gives 0.751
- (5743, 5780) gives 0.757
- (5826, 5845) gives 0.75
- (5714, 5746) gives 0.798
